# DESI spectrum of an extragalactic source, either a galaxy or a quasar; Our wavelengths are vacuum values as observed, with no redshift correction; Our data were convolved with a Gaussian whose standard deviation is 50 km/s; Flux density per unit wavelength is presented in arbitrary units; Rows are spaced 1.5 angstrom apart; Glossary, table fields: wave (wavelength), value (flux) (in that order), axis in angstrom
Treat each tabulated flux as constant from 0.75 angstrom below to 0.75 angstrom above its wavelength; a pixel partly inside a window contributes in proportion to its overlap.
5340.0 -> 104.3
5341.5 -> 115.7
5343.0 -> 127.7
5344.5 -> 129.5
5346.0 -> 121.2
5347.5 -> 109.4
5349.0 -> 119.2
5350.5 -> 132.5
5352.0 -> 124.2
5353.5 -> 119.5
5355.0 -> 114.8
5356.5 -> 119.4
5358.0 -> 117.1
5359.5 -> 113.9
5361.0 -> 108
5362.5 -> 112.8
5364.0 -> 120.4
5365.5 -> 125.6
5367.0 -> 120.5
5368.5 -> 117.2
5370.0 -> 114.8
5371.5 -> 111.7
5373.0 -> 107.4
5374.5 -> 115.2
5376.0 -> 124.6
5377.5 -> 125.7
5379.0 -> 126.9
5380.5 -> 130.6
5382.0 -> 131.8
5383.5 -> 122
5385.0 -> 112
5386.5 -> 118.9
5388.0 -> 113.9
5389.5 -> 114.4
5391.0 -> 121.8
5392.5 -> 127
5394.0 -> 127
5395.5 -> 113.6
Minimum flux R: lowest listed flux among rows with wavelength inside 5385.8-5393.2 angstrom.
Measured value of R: 113.9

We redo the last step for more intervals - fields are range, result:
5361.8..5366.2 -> 112.8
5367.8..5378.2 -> 107.4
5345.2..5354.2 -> 109.4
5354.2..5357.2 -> 114.8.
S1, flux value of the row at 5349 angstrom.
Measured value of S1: 119.2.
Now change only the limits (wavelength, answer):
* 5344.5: 129.5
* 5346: 121.2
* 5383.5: 122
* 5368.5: 117.2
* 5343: 127.7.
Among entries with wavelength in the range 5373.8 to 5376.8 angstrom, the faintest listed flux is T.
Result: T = 115.2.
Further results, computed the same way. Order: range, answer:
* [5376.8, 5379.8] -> 125.7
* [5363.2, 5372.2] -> 111.7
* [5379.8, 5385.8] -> 112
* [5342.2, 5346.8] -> 121.2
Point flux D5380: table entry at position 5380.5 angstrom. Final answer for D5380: 130.6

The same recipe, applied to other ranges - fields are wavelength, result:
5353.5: 119.5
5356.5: 119.4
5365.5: 125.6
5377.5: 125.7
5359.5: 113.9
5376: 124.6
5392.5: 127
